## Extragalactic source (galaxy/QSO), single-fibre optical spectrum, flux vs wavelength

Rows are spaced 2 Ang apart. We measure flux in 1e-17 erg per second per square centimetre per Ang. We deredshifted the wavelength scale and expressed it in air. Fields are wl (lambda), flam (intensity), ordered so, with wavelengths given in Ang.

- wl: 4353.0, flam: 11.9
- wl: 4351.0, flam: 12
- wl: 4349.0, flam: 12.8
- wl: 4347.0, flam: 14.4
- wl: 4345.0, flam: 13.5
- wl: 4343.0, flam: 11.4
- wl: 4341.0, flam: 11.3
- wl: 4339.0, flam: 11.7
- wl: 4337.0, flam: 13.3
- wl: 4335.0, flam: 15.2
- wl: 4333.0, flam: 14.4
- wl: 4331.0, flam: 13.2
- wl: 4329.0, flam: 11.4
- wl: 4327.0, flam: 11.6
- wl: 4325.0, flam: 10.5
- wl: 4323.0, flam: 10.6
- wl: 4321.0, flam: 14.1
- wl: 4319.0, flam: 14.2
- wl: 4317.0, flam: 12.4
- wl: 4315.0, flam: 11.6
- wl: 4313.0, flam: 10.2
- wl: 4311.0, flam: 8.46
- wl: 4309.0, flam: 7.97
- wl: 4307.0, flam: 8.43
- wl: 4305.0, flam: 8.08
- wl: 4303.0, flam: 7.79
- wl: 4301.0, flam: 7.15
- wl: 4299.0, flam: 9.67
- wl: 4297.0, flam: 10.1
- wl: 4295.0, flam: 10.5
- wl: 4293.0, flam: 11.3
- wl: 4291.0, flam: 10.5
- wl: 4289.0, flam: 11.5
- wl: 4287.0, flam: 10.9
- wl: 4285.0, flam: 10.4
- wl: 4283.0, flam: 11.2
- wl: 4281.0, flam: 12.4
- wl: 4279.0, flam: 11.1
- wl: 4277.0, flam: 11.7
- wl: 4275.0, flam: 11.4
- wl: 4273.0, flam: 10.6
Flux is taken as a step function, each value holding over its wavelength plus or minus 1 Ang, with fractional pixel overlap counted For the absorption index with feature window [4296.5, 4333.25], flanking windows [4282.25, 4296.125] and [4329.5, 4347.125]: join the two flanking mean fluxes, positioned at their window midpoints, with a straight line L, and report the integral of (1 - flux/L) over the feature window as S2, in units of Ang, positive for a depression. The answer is 4.6 Ang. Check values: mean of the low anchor 10.9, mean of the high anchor 13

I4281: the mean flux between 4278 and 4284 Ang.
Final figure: 11.6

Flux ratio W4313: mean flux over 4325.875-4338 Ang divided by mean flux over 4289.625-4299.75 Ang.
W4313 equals 1.26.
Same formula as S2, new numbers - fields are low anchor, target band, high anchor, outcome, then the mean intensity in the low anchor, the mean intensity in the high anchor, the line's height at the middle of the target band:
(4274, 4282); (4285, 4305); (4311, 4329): 3.1 Ang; 11.6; 11.7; 11.7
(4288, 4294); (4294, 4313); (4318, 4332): 4.5 Ang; 11.1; 12.2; 11.5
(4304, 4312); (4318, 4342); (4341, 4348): -3.7 Ang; 8.23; 12.8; 11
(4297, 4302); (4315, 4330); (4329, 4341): -0.7 Ang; 8.75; 13.2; 11.6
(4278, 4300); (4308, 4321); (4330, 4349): 1.1 Ang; 10.9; 13.1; 12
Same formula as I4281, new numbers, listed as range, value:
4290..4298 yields 10.6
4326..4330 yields 11.5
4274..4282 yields 11.6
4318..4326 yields 12.4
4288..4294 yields 11.1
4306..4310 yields 8.2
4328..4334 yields 13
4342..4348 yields 13.1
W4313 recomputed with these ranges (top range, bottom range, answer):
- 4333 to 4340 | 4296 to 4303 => 1.54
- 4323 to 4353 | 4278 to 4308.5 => 1.25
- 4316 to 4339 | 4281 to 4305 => 1.26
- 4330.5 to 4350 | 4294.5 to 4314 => 1.49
